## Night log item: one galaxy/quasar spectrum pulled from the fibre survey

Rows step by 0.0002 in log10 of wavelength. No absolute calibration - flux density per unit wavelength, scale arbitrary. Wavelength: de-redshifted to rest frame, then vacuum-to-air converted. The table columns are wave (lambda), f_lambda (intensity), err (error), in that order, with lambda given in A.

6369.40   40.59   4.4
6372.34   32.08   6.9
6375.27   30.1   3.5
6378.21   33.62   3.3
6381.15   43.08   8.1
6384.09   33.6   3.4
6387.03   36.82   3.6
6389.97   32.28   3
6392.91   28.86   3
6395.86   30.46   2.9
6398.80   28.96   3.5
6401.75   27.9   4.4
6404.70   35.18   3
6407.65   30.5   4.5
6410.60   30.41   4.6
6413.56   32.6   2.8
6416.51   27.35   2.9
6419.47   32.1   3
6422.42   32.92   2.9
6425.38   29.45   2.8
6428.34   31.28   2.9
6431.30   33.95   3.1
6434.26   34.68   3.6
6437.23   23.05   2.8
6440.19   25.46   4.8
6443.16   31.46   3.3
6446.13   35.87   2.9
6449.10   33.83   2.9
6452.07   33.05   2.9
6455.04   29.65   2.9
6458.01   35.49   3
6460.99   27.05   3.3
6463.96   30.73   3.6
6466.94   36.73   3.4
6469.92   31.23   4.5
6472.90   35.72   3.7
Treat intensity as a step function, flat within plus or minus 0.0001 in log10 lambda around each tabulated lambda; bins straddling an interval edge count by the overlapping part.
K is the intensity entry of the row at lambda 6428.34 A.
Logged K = 31.28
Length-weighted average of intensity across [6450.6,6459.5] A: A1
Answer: 32.7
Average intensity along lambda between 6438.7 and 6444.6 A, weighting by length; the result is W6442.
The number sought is 28.4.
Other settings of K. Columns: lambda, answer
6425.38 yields 29.45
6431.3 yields 33.95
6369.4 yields 40.59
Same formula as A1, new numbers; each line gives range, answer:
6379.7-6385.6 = 38.3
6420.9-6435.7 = 32.5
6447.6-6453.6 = 33.4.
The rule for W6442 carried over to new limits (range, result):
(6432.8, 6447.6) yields 30.1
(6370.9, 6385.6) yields 34.5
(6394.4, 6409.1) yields 30.6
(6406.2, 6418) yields 30.2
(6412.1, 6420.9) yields 30.7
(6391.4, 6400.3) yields 29.4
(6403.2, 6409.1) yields 32.8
